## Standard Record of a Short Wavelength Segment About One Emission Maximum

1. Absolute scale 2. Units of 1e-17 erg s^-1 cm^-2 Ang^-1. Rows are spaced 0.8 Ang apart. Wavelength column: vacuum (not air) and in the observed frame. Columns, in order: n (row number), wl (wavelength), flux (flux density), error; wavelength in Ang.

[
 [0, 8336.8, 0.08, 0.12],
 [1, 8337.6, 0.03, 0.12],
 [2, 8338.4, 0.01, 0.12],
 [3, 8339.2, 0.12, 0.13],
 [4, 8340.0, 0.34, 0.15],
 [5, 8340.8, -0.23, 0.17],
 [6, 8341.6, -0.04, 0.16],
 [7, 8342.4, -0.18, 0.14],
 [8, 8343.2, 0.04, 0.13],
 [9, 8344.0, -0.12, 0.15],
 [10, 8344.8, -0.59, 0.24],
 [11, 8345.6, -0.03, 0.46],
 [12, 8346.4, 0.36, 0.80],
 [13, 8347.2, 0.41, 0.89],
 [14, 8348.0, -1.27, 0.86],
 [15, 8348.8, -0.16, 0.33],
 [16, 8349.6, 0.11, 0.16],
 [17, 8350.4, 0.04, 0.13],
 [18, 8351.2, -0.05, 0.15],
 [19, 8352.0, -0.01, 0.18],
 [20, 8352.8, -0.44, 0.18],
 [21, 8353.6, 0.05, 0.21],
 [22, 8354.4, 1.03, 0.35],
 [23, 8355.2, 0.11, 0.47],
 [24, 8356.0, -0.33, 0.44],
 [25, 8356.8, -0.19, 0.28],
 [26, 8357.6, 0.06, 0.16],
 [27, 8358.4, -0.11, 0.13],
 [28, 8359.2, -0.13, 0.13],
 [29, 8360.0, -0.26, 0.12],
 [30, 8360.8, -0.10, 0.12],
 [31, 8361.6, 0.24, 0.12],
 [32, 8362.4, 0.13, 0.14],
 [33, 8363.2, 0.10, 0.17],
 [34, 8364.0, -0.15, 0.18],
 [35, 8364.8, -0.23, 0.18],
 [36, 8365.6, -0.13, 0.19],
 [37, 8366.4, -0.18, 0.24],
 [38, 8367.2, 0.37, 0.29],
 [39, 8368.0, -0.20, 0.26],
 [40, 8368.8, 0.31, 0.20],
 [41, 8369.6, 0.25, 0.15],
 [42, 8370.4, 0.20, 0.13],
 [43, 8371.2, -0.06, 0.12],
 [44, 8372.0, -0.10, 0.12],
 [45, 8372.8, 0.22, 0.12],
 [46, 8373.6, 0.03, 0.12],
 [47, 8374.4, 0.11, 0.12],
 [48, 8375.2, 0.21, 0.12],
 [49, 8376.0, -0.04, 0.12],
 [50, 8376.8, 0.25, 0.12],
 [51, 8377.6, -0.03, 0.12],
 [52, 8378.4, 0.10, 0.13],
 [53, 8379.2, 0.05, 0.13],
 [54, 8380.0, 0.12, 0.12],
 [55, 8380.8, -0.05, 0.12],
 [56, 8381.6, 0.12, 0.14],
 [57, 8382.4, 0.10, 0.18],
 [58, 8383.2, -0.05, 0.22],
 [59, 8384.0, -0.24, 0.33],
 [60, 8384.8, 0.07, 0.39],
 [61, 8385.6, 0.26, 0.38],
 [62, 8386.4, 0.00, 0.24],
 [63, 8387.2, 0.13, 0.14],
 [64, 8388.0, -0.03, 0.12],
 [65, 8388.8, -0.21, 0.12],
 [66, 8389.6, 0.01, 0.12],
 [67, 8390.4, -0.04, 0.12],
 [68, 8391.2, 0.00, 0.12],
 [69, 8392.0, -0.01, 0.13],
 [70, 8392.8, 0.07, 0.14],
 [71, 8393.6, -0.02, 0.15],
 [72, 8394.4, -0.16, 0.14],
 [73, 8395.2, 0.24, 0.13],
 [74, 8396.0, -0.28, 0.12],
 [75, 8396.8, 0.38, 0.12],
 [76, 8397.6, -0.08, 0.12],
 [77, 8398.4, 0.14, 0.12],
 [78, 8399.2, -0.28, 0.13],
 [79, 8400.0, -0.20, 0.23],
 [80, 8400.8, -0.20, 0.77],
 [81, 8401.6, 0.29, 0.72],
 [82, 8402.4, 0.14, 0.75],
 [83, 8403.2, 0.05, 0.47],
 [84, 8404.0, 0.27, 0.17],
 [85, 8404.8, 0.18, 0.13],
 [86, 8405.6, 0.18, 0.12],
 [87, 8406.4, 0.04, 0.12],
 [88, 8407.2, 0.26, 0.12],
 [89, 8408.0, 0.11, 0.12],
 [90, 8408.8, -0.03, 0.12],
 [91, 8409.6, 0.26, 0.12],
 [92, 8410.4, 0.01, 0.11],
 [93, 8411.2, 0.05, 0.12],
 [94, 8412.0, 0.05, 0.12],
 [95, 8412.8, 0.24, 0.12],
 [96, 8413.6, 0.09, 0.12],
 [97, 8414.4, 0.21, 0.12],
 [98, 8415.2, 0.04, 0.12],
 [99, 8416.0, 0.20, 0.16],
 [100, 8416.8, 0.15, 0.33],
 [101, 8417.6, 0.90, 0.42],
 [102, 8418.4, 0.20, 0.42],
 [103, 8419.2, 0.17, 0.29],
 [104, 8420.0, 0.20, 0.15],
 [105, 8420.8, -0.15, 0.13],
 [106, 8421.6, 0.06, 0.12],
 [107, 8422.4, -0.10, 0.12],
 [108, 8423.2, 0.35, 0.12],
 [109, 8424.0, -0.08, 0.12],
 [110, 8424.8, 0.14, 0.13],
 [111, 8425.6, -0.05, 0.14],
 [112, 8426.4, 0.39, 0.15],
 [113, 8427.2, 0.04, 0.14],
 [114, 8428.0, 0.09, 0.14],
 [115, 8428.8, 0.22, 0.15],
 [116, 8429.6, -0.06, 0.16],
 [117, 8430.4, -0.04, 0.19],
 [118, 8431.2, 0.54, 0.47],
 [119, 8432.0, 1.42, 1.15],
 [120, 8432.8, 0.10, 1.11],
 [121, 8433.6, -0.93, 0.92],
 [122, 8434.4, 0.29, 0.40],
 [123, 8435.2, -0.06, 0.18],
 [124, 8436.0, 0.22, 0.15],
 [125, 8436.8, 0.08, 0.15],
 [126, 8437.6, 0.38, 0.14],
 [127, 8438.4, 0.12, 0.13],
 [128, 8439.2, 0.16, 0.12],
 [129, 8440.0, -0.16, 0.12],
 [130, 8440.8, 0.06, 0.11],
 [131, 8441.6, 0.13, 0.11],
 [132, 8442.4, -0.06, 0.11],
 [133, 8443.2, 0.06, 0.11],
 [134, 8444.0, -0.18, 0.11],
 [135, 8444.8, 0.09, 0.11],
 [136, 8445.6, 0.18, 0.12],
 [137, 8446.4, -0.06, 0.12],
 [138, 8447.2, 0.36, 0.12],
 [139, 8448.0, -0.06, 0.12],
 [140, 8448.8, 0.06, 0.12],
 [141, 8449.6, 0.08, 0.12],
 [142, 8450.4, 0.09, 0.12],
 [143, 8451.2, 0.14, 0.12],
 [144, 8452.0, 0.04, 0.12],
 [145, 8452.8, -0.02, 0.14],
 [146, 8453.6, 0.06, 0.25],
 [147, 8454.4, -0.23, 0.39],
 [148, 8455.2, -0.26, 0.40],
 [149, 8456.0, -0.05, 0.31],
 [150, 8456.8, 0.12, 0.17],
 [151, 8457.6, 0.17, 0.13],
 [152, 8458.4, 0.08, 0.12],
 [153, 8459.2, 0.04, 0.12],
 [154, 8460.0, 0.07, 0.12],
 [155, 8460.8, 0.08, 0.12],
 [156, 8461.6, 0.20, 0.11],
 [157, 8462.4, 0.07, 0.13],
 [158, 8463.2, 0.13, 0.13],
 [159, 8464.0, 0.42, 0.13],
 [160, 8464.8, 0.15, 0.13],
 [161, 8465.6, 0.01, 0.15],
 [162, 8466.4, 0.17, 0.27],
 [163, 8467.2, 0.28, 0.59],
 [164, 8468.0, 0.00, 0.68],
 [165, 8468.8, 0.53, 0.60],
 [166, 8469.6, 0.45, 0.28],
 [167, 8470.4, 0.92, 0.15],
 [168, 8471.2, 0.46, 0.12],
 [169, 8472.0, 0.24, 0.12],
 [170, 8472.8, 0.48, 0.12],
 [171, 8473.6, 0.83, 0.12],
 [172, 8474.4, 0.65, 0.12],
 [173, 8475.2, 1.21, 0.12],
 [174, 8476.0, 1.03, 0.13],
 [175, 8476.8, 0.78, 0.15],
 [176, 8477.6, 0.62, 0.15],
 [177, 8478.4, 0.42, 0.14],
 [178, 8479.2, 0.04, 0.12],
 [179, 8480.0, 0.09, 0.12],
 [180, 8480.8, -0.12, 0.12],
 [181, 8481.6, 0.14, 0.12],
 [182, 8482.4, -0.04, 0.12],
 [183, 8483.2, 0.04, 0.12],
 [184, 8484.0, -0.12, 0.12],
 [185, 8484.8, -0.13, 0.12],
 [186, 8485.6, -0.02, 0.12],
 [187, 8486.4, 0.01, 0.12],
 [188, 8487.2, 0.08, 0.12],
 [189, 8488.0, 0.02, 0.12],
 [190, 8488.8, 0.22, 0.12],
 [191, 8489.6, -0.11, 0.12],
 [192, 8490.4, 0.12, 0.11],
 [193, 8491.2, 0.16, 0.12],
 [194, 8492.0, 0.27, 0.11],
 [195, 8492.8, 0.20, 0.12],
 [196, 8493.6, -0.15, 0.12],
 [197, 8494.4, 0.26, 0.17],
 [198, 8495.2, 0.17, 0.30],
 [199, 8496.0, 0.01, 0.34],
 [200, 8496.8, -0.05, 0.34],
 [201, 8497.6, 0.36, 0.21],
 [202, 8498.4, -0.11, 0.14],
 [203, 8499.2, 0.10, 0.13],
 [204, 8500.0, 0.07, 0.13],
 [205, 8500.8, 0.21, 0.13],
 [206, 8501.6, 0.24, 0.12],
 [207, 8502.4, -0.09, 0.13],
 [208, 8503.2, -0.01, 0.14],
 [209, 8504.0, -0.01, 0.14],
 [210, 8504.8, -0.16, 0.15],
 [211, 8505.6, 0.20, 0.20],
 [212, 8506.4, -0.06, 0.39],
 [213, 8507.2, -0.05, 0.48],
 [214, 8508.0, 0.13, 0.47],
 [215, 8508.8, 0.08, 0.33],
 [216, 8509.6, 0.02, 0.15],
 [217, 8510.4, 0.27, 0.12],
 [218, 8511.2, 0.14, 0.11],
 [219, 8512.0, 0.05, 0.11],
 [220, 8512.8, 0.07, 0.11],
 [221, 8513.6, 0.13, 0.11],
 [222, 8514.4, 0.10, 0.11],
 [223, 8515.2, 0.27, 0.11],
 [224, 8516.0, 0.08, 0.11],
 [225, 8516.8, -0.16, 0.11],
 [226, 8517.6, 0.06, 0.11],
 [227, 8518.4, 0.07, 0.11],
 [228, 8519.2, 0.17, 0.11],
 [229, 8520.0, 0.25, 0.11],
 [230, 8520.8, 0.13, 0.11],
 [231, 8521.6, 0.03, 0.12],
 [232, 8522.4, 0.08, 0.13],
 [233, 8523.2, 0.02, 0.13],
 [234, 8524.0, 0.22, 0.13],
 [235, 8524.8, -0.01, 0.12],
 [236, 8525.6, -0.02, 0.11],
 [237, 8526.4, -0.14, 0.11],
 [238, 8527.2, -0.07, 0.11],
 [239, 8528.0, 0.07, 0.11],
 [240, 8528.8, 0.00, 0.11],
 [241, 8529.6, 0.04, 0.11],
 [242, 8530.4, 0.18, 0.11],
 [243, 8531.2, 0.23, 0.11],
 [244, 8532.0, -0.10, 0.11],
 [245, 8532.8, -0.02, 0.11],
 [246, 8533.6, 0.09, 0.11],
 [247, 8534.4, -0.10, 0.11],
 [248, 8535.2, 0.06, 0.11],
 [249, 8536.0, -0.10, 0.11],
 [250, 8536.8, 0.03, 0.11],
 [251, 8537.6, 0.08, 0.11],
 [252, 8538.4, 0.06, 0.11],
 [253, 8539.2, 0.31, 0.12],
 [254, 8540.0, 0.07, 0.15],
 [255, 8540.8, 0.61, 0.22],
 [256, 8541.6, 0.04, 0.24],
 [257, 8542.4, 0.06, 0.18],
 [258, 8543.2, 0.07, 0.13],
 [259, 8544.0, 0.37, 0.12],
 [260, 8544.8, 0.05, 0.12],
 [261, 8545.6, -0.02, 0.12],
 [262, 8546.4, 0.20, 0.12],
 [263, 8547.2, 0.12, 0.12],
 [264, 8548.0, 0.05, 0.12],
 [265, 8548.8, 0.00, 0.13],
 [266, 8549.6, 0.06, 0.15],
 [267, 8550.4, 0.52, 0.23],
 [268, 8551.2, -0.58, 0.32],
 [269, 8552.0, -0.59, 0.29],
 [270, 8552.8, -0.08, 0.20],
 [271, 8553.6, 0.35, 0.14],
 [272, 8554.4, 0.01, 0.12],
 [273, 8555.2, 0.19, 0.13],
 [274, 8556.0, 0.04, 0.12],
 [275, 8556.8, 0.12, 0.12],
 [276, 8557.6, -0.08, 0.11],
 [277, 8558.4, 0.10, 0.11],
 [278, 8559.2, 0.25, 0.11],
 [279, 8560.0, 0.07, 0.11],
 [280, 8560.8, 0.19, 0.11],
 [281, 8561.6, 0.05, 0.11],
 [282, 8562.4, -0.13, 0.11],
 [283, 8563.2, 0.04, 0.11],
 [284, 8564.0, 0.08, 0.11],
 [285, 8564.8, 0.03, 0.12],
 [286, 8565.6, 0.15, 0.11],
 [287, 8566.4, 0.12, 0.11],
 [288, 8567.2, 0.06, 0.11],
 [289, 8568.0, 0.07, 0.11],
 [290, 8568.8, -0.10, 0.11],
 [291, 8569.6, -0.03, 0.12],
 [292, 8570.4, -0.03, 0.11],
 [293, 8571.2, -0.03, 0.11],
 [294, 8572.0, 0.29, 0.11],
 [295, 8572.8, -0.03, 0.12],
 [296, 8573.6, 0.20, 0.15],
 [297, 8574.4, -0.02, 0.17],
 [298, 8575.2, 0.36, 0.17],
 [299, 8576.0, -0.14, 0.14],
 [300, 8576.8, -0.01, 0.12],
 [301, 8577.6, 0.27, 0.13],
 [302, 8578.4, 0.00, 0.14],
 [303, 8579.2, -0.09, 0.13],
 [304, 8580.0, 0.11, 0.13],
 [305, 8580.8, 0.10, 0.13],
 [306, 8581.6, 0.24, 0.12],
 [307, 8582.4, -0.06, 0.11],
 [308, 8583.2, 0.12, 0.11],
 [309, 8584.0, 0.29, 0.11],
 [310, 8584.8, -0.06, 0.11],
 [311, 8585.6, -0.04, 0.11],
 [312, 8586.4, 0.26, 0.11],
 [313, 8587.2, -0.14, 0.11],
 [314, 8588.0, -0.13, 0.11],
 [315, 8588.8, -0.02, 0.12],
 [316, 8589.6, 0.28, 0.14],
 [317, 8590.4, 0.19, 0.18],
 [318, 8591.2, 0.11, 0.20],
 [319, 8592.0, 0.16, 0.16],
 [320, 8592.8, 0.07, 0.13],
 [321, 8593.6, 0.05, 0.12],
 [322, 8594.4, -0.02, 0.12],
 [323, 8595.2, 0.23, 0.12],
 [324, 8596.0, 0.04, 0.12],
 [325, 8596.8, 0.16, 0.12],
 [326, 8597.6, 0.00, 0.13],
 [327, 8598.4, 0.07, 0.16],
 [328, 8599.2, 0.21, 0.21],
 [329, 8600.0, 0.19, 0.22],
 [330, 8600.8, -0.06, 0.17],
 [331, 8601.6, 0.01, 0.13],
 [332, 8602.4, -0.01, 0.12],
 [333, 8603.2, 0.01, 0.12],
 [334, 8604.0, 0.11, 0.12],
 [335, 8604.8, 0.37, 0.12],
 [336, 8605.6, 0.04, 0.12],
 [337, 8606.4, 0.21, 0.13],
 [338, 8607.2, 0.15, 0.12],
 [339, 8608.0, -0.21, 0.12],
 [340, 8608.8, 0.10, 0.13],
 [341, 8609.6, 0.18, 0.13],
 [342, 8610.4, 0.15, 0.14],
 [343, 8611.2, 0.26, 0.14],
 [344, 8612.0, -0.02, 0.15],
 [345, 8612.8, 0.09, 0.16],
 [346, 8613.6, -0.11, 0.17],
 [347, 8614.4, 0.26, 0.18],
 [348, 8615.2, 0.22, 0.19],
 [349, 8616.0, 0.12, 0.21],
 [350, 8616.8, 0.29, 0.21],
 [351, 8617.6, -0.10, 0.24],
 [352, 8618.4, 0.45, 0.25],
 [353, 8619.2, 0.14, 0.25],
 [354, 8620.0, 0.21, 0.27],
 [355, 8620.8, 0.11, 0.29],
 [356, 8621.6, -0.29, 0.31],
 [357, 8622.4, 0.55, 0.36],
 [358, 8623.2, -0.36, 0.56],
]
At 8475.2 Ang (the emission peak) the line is [O II] 3727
